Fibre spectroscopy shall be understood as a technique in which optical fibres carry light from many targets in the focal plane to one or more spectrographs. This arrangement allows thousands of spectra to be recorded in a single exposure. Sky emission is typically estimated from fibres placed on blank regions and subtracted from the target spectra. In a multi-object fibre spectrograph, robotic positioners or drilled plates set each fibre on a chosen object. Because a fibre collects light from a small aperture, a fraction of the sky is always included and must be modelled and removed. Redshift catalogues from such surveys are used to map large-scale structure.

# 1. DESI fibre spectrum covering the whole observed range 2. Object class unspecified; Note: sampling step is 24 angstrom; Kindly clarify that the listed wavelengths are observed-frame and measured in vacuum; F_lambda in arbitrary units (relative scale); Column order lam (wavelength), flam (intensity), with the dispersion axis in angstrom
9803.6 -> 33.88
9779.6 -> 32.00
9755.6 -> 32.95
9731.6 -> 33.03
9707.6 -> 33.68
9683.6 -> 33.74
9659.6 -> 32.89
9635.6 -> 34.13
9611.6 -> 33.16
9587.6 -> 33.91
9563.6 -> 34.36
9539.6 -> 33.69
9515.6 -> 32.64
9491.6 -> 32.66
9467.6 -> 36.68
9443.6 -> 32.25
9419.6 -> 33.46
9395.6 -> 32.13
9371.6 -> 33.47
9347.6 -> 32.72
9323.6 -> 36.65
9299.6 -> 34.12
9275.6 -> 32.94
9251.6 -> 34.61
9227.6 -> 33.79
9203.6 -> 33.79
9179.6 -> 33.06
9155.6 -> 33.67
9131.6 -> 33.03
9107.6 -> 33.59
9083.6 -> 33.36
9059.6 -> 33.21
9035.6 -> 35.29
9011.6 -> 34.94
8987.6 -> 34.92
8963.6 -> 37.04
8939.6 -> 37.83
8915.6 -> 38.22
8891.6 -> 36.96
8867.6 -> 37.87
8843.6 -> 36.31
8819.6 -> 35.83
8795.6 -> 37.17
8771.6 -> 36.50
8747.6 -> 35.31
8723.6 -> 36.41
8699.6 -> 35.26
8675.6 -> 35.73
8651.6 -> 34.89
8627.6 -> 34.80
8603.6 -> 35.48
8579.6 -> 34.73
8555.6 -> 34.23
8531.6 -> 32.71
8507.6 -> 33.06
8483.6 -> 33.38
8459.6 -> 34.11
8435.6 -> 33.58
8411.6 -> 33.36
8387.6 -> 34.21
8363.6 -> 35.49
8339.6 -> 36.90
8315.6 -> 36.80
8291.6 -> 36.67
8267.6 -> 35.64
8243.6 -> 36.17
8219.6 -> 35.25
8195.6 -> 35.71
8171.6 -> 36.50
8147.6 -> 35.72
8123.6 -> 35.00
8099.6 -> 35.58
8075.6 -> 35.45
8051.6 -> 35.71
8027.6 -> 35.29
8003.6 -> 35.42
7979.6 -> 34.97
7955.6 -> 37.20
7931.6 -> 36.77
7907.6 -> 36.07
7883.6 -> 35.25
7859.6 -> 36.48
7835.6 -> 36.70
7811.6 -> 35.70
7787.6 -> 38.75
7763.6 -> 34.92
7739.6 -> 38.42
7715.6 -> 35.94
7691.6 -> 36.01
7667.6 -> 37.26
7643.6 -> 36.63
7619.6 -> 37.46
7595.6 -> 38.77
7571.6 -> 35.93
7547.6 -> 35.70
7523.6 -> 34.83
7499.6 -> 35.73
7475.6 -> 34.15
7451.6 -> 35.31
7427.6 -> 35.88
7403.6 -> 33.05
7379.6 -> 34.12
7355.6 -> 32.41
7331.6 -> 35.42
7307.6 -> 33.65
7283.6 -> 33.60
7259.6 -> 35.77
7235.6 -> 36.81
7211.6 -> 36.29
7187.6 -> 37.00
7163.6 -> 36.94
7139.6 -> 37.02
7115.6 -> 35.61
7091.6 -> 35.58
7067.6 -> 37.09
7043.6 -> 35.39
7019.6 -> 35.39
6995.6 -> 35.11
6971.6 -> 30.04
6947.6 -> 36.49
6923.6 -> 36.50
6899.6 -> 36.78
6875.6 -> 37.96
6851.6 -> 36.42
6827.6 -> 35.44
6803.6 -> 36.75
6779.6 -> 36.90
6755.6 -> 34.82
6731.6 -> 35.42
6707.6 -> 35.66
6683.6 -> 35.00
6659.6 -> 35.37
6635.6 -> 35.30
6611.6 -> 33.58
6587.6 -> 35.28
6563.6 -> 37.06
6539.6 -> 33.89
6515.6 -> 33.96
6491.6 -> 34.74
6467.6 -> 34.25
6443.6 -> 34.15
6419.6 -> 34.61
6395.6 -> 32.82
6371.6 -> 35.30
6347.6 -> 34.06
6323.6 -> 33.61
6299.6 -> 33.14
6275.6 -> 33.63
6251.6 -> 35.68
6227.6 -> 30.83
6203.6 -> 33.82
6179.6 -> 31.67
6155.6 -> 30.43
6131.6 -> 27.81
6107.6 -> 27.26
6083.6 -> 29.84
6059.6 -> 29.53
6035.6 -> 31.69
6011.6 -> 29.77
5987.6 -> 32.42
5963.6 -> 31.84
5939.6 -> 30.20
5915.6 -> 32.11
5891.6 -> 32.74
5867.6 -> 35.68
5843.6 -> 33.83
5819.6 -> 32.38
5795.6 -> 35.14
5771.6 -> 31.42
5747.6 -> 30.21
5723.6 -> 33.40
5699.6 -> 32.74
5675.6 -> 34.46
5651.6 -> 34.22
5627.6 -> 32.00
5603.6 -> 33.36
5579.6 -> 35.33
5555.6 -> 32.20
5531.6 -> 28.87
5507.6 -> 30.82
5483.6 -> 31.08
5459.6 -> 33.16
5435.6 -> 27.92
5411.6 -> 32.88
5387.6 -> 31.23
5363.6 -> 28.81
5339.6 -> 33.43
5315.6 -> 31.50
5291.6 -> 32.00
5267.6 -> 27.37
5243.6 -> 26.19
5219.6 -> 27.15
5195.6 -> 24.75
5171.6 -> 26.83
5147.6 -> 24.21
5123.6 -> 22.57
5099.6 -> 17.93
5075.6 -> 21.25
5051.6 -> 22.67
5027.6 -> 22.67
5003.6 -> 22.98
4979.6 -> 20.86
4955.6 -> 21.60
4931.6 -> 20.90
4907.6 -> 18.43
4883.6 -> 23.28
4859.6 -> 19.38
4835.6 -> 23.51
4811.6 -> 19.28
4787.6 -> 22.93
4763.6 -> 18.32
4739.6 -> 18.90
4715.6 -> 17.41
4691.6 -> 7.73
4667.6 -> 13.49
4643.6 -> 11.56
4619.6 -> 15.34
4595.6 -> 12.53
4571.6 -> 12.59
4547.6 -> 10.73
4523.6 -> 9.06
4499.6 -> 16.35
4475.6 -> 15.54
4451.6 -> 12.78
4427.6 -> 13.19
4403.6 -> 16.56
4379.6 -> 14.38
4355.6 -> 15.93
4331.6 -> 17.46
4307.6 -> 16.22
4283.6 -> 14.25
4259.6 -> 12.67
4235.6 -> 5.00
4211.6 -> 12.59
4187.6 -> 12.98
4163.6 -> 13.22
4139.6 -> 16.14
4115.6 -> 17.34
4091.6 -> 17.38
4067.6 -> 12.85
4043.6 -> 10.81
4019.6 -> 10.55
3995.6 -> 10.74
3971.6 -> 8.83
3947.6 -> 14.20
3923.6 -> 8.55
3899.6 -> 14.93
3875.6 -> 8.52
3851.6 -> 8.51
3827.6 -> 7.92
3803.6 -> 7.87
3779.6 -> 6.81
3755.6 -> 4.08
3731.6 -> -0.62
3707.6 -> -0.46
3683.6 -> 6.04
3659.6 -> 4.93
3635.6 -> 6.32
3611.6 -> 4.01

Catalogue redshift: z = 0.18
